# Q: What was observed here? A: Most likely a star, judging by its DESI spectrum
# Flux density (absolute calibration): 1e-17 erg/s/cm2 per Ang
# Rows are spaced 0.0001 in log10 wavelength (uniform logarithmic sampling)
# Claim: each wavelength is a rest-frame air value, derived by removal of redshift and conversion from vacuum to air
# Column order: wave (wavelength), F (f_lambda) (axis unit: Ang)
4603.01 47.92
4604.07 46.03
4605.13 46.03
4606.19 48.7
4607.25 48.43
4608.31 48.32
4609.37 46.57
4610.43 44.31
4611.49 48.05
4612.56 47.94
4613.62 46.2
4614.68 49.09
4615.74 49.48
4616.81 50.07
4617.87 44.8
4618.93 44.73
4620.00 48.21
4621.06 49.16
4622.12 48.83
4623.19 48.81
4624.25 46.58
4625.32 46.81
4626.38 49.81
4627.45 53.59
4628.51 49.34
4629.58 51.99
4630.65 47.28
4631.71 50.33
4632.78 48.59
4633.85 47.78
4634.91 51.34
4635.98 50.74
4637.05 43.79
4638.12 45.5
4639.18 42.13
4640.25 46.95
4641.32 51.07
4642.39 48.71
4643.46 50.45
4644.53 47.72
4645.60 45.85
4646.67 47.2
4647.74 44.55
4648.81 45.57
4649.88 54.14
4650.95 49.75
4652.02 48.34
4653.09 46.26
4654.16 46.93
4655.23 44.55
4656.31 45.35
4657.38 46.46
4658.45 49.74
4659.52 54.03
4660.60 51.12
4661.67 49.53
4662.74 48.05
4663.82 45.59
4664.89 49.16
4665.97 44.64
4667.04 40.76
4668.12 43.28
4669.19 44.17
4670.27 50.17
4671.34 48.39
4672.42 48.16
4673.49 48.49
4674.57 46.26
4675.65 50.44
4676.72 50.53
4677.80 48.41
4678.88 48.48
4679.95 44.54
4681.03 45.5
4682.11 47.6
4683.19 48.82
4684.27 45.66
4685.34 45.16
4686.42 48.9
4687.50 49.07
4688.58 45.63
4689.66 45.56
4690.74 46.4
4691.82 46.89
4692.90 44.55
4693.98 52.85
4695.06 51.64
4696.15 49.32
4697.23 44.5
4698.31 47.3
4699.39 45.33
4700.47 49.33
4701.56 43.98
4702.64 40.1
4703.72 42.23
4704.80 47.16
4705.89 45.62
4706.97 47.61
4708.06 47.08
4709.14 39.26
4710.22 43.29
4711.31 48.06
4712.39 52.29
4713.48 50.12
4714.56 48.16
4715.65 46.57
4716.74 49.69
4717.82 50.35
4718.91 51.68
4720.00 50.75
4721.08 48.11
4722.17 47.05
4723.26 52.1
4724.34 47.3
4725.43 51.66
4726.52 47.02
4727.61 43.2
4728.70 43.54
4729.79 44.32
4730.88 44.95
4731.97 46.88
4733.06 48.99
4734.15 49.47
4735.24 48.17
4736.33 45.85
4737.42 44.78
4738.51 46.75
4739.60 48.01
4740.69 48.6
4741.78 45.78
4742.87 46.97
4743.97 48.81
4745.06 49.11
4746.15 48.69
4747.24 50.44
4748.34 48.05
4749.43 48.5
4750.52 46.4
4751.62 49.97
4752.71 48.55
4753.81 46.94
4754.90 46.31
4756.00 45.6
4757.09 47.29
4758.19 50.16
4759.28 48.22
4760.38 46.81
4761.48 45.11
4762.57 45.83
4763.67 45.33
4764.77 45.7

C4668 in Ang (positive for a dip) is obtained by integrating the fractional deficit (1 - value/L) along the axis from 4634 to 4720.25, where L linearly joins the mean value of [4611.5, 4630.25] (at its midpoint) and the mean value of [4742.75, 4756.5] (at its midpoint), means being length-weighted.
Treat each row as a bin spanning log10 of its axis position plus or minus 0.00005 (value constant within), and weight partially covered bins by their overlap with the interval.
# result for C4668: 1.7 Ang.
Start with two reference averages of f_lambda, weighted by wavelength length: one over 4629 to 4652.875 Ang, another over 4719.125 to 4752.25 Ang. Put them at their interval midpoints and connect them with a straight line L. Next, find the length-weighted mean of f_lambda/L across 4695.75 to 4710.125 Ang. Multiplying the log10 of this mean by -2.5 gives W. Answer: 0.06 mag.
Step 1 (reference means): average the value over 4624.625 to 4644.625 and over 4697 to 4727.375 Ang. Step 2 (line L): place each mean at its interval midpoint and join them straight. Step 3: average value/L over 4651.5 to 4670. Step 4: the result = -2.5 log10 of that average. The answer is 0.027 mag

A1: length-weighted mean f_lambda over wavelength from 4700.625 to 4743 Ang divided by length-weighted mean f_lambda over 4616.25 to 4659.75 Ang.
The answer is 0.98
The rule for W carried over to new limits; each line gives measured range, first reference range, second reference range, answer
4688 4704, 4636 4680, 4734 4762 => 0.03 mag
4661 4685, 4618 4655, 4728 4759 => 0.02 mag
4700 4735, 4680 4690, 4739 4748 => 0.01 mag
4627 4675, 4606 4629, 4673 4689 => 0.00 mag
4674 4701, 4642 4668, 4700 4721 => -0.01 mag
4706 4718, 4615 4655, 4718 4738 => 0.01 mag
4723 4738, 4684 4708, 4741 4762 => 0.01 mag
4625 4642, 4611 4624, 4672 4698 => -0.02 mag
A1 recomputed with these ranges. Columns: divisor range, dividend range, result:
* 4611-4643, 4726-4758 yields 0.98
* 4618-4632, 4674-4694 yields 0.97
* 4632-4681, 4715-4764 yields 1.00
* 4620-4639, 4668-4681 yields 0.98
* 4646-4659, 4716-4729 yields 1.02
